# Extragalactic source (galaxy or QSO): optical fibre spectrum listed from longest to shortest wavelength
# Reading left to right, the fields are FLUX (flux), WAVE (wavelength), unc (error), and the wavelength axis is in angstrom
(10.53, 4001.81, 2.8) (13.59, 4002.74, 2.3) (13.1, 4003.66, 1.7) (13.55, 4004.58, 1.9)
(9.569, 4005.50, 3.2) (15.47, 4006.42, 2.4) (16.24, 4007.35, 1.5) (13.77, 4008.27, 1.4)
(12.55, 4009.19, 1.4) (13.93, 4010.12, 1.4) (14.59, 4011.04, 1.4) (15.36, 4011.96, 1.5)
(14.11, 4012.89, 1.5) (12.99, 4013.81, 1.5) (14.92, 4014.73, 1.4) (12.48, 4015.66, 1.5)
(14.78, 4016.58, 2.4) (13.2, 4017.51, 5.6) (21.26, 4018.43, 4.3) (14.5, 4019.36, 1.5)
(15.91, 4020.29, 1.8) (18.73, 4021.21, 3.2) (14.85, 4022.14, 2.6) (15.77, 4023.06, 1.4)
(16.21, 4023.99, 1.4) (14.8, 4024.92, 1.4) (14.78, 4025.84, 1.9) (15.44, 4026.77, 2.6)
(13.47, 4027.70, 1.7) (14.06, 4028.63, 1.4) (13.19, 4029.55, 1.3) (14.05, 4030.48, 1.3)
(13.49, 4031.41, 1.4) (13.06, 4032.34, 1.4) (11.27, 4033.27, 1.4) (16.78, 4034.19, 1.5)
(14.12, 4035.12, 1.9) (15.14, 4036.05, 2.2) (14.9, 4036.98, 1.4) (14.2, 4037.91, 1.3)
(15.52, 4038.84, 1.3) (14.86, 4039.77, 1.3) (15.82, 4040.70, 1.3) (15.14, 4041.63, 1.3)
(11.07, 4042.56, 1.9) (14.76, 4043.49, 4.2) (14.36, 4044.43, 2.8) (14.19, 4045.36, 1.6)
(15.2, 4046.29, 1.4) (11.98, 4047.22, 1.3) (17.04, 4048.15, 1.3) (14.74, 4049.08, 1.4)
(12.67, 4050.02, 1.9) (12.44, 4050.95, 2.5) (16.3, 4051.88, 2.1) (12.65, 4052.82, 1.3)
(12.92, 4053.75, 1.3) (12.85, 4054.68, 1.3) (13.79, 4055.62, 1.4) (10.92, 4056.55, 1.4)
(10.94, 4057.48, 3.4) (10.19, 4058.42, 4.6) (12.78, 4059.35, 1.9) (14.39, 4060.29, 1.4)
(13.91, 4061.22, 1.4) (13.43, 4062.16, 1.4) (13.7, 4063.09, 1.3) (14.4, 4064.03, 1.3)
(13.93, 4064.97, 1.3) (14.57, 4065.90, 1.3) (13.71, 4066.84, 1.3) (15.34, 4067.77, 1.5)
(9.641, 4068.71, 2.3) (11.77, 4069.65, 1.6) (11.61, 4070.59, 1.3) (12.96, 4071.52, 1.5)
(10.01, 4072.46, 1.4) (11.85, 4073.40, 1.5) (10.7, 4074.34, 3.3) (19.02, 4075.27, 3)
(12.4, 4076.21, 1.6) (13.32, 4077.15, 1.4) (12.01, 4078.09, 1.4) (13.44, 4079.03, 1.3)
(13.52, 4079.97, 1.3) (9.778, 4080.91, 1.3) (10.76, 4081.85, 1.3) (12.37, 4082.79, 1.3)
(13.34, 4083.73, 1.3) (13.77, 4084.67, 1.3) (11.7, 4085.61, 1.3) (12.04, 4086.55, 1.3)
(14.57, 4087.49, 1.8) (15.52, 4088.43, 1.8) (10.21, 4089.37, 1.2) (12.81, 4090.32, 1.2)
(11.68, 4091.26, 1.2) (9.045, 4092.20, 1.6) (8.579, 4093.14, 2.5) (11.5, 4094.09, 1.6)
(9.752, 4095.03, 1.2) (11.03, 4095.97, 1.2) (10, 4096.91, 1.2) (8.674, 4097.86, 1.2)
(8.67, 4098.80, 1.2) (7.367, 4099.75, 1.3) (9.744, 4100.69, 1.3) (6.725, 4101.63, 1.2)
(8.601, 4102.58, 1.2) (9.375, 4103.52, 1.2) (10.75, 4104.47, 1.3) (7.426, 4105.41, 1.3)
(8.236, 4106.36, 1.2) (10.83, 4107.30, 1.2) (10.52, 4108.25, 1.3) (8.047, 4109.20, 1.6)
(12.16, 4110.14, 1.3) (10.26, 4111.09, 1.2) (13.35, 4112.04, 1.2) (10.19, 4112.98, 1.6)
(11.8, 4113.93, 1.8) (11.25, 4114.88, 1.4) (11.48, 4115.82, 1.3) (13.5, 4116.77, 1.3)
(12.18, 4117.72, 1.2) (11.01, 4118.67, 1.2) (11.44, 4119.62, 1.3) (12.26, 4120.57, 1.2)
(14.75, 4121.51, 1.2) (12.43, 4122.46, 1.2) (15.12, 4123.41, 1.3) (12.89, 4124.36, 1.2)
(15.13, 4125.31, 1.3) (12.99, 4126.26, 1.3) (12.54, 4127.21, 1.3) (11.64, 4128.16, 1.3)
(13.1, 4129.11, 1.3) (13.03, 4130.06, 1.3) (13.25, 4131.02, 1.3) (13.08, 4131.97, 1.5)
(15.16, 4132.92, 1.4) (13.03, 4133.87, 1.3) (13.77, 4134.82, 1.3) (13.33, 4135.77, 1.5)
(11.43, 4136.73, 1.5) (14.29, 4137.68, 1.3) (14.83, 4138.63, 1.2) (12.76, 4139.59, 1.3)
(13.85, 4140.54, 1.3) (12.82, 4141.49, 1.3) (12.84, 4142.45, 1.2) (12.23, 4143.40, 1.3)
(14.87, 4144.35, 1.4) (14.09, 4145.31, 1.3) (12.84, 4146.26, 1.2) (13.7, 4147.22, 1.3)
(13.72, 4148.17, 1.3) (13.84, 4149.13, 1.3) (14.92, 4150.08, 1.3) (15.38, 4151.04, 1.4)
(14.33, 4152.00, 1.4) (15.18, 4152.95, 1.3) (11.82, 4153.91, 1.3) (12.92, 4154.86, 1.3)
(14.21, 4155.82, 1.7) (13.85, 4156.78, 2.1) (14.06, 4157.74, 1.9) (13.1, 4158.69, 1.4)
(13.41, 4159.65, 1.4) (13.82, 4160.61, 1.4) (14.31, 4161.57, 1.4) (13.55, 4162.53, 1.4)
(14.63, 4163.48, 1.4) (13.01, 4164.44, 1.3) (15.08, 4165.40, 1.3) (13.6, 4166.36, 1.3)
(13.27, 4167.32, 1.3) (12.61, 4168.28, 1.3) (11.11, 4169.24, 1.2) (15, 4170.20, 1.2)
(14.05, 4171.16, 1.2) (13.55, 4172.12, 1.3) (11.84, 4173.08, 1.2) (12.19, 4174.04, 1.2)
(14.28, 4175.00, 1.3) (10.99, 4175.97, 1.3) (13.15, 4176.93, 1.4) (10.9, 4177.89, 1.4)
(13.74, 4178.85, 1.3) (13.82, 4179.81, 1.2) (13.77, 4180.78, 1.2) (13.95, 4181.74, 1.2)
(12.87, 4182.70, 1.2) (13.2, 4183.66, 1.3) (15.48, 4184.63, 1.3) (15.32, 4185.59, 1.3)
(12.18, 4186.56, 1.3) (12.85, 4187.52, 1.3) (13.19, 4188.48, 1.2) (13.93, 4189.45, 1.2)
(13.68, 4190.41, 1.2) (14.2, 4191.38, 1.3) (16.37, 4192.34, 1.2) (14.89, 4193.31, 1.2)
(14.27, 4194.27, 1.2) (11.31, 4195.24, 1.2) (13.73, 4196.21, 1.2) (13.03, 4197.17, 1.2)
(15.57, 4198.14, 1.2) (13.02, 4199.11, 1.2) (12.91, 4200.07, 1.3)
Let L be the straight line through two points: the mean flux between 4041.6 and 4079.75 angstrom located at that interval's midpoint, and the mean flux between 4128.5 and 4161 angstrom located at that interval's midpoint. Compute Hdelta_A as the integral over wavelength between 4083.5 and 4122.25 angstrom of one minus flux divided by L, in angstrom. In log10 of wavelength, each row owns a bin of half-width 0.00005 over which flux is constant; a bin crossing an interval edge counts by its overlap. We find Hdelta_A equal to 7.33 angstrom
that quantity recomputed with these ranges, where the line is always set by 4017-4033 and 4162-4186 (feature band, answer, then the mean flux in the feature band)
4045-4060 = 1.5 angstrom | 13.2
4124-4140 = 0.6 angstrom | 13.3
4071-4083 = 1.7 angstrom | 12.5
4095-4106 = 4.1 angstrom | 8.97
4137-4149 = 0.2 angstrom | 13.5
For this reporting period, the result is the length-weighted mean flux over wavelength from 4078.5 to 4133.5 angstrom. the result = 11.5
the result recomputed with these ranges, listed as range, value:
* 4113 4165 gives 13.3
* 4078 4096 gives 11.9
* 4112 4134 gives 12.8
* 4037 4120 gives 12.2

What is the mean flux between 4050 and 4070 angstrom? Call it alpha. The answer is 13.1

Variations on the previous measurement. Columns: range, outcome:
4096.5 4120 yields 10.1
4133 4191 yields 13.5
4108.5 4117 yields 11.3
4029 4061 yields 13.8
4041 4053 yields 14.1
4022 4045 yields 14.4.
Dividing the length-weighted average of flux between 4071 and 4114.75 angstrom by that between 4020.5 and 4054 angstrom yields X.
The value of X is 0.77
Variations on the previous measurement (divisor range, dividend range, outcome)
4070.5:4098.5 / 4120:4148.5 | 1.12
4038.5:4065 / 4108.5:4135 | 0.91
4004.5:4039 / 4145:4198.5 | 0.94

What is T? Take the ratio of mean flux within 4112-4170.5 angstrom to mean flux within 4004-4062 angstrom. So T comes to 0.94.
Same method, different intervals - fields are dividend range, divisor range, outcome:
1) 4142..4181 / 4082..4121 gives 1.25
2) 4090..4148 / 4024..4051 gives 0.82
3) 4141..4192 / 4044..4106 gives 1.12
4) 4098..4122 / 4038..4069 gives 0.77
